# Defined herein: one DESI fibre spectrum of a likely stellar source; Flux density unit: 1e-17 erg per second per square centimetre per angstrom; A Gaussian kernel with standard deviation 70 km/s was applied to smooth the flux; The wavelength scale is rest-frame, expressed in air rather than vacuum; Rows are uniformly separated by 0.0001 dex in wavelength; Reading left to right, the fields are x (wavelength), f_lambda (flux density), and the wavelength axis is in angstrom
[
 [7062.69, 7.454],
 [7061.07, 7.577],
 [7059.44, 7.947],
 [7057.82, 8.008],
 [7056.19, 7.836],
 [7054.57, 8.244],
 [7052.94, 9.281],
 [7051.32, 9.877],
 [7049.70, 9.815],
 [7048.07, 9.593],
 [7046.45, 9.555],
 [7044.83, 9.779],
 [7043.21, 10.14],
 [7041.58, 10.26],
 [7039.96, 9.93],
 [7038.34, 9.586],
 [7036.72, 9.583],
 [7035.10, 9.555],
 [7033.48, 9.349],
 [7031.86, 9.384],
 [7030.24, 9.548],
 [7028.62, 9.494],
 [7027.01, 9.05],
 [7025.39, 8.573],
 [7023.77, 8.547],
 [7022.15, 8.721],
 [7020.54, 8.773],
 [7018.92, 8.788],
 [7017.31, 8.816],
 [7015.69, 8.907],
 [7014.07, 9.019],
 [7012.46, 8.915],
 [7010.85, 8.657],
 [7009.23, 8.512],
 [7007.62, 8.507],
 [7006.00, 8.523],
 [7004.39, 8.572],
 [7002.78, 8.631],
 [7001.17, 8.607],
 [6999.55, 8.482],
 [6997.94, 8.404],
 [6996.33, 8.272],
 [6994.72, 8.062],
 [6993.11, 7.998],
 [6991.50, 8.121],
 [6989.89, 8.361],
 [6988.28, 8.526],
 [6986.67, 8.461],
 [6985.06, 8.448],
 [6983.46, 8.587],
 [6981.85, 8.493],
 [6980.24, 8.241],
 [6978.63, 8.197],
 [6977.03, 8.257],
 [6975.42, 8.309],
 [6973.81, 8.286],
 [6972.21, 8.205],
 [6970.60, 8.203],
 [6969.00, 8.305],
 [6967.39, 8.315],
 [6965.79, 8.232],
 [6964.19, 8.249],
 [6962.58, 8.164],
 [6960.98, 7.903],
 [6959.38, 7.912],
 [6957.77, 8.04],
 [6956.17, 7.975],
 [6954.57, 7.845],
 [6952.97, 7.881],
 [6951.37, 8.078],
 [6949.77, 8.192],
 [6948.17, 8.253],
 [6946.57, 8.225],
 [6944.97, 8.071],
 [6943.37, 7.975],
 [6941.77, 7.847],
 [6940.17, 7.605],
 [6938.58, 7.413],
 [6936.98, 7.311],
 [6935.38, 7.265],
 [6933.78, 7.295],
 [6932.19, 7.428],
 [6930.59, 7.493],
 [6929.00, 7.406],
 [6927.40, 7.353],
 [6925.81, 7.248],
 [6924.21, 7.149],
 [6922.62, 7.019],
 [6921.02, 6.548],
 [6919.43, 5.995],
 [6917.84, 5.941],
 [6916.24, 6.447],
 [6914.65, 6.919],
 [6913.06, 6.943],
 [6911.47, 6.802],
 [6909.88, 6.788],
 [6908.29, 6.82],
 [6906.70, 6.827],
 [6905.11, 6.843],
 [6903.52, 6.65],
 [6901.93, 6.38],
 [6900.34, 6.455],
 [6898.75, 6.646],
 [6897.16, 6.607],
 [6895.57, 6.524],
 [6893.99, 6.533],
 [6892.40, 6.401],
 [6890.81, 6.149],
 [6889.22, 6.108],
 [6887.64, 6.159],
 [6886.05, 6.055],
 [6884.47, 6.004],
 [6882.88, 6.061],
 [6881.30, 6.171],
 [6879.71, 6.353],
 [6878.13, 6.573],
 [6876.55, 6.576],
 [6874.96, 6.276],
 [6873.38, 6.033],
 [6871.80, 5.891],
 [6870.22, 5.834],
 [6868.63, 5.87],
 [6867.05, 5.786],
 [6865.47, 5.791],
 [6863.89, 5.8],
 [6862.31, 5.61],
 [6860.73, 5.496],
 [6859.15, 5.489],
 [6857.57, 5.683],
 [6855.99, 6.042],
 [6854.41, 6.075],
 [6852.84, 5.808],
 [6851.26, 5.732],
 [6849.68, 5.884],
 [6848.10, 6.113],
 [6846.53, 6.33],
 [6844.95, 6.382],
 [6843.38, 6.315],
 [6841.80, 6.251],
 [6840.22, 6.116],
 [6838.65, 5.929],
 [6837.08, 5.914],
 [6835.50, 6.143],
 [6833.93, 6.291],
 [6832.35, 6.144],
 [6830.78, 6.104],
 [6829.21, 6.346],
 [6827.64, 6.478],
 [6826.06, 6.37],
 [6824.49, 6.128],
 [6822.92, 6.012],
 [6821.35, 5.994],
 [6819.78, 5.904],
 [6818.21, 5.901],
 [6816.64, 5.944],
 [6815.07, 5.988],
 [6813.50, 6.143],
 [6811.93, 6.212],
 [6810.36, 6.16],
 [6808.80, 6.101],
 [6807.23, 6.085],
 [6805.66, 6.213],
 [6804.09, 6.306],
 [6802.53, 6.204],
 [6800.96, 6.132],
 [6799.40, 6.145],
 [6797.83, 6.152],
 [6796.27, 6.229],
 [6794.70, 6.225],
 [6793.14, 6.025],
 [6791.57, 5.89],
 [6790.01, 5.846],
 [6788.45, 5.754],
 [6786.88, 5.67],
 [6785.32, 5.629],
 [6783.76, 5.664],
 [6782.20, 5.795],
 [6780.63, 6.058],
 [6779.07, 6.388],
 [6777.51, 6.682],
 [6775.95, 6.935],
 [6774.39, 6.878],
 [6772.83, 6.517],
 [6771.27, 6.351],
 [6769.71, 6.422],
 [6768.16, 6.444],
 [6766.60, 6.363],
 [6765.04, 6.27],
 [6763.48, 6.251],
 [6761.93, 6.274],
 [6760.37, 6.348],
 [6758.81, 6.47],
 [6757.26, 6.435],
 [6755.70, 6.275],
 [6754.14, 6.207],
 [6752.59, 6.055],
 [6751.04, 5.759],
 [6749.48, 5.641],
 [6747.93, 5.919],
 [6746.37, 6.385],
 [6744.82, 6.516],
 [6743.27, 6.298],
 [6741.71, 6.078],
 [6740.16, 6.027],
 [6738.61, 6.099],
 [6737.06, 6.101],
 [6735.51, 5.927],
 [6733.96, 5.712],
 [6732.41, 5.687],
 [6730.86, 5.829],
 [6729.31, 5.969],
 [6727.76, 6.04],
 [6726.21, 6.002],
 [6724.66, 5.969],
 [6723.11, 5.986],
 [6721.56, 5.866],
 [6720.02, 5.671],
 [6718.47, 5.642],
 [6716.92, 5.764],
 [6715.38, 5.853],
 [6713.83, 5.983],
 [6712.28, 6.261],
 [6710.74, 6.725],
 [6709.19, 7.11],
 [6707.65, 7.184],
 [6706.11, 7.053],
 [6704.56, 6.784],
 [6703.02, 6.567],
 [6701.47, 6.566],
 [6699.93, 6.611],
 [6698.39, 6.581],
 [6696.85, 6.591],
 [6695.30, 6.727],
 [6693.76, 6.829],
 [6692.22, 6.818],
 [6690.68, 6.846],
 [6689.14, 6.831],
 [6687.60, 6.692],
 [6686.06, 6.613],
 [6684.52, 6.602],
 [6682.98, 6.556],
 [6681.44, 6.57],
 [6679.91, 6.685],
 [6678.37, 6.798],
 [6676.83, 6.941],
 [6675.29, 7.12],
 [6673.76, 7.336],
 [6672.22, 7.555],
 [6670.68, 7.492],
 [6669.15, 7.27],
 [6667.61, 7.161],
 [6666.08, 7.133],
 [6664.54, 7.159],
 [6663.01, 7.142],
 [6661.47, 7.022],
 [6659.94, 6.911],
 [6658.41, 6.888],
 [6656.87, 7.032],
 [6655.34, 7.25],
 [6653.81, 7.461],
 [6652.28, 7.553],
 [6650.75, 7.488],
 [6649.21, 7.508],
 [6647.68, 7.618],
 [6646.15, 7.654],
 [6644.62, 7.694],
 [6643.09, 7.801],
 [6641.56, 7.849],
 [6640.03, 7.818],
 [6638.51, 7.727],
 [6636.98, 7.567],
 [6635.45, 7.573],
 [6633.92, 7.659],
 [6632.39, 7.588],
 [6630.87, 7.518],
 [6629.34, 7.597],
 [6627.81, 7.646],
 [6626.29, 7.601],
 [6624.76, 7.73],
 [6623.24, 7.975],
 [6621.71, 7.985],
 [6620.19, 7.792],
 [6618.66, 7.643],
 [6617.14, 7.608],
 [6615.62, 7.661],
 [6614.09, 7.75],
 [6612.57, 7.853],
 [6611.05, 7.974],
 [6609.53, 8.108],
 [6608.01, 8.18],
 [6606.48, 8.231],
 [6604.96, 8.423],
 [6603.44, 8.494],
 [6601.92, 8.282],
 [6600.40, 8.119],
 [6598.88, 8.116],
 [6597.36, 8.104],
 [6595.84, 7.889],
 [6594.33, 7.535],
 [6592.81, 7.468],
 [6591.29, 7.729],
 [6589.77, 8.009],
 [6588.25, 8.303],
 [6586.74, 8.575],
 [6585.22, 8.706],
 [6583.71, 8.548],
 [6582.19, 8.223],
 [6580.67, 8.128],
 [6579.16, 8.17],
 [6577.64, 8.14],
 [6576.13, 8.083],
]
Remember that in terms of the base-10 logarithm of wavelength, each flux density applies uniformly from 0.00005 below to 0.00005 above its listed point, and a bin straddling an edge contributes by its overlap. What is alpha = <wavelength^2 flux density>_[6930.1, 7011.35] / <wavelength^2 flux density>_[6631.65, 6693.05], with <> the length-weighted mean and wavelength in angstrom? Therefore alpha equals 1.2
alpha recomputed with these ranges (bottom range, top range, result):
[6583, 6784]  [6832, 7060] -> 1.18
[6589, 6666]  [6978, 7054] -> 1.30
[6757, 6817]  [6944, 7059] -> 1.49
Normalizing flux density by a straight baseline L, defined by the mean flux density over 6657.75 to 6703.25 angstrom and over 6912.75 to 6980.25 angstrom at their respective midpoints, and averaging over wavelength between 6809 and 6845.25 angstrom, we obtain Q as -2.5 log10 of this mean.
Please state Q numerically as 0.19 mag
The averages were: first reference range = 6.89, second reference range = 7.67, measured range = 6.13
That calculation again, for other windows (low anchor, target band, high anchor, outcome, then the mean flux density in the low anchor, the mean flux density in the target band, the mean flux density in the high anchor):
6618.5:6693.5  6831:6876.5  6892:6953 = 0.20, 7.31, 5.98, 7.11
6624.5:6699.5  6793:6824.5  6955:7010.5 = 0.25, 7.21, 6.11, 8.3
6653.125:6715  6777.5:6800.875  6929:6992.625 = 0.22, 6.88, 5.99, 8.04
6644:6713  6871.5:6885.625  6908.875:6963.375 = 0.18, 7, 6.22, 7.43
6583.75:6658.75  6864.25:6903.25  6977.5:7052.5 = 0.35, 7.81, 6.22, 8.92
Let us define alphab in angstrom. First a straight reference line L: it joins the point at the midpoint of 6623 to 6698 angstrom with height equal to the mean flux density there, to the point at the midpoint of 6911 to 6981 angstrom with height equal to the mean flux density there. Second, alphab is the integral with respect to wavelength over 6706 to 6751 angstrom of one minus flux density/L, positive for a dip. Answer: 7.6 angstrom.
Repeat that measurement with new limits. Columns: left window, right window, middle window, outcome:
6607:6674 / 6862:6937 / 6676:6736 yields 7.4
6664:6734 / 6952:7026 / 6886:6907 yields 3.6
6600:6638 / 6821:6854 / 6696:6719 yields 2.1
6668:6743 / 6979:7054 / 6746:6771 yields 2.4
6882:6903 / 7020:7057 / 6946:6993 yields -1.9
